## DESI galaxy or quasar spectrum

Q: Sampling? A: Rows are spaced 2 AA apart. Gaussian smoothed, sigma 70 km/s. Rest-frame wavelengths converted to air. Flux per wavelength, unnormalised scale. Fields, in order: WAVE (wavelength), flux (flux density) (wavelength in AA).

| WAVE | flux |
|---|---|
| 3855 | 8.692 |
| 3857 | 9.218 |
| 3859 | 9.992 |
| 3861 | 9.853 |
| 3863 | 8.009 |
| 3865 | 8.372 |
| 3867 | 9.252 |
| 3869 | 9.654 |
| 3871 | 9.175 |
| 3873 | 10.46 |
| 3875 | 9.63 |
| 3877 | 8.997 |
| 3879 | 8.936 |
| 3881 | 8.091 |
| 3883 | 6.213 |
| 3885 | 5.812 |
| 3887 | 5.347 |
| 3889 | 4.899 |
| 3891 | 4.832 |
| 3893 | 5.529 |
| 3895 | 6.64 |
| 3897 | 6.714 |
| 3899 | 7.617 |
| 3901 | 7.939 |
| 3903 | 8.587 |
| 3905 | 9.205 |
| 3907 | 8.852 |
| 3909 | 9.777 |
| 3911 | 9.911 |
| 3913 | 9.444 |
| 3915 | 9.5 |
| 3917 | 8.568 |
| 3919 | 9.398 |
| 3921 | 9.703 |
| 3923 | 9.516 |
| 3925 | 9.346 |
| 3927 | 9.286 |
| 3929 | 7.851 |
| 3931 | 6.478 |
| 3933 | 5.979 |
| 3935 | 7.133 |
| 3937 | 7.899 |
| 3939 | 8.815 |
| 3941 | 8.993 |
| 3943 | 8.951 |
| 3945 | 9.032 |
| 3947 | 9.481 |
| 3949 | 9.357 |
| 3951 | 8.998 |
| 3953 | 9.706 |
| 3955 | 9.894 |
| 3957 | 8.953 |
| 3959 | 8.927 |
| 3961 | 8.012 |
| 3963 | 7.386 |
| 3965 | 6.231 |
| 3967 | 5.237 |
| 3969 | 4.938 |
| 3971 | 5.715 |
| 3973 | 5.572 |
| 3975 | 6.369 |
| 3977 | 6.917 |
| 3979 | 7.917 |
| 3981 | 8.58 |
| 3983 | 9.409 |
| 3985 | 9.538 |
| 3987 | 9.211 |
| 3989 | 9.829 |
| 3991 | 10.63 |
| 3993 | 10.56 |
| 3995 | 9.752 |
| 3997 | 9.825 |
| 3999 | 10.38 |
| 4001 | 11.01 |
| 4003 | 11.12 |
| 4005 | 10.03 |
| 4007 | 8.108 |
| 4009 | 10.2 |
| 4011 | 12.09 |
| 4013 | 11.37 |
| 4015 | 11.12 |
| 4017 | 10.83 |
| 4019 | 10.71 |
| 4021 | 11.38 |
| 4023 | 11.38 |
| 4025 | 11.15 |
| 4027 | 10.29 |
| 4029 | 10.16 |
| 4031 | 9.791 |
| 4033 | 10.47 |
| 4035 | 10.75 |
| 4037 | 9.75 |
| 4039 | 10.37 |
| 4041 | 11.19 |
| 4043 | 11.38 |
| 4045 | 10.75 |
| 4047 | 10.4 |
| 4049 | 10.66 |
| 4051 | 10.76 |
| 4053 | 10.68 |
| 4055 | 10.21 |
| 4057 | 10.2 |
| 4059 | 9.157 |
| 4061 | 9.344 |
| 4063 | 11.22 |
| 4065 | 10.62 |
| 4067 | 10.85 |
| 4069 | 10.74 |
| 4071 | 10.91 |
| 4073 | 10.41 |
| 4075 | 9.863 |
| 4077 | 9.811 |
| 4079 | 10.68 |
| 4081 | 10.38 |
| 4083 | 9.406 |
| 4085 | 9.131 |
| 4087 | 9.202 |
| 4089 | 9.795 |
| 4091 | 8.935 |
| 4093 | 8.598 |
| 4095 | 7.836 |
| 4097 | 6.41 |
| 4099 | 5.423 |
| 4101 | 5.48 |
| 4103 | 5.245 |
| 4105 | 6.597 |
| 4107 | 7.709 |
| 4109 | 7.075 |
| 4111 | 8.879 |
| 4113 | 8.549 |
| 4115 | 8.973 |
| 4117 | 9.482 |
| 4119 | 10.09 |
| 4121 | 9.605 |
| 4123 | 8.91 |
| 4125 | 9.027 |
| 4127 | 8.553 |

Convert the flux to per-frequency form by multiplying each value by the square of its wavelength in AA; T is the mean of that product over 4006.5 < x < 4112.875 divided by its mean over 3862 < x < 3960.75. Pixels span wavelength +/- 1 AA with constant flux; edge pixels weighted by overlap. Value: 1.3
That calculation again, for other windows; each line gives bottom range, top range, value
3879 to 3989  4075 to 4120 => 1.14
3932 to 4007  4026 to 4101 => 1.21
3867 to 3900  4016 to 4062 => 1.52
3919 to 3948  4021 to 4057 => 1.32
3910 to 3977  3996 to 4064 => 1.35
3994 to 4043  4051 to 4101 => 0.93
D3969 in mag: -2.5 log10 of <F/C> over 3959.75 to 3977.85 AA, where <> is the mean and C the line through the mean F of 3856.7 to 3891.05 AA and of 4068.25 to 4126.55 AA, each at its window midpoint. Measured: 0.32 mag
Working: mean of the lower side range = 8.22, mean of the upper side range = 8.72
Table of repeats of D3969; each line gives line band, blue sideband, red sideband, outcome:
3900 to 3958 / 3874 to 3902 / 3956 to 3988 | -0.227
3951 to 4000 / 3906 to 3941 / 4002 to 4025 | 0.189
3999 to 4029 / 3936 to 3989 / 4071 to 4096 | -0.225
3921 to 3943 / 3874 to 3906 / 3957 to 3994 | -0.100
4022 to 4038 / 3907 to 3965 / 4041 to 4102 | -0.118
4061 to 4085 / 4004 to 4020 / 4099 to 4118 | -0.202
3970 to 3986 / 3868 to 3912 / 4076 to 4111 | 0.066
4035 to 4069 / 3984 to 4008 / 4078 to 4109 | -0.183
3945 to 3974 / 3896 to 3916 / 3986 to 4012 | 0.223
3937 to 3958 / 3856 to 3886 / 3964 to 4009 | -0.066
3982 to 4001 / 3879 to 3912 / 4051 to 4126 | -0.213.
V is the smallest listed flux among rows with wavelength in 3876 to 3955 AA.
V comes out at 4.832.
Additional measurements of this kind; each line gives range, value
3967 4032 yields 4.938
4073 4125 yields 5.245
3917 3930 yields 7.851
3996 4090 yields 8.108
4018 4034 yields 9.791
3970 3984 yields 5.572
